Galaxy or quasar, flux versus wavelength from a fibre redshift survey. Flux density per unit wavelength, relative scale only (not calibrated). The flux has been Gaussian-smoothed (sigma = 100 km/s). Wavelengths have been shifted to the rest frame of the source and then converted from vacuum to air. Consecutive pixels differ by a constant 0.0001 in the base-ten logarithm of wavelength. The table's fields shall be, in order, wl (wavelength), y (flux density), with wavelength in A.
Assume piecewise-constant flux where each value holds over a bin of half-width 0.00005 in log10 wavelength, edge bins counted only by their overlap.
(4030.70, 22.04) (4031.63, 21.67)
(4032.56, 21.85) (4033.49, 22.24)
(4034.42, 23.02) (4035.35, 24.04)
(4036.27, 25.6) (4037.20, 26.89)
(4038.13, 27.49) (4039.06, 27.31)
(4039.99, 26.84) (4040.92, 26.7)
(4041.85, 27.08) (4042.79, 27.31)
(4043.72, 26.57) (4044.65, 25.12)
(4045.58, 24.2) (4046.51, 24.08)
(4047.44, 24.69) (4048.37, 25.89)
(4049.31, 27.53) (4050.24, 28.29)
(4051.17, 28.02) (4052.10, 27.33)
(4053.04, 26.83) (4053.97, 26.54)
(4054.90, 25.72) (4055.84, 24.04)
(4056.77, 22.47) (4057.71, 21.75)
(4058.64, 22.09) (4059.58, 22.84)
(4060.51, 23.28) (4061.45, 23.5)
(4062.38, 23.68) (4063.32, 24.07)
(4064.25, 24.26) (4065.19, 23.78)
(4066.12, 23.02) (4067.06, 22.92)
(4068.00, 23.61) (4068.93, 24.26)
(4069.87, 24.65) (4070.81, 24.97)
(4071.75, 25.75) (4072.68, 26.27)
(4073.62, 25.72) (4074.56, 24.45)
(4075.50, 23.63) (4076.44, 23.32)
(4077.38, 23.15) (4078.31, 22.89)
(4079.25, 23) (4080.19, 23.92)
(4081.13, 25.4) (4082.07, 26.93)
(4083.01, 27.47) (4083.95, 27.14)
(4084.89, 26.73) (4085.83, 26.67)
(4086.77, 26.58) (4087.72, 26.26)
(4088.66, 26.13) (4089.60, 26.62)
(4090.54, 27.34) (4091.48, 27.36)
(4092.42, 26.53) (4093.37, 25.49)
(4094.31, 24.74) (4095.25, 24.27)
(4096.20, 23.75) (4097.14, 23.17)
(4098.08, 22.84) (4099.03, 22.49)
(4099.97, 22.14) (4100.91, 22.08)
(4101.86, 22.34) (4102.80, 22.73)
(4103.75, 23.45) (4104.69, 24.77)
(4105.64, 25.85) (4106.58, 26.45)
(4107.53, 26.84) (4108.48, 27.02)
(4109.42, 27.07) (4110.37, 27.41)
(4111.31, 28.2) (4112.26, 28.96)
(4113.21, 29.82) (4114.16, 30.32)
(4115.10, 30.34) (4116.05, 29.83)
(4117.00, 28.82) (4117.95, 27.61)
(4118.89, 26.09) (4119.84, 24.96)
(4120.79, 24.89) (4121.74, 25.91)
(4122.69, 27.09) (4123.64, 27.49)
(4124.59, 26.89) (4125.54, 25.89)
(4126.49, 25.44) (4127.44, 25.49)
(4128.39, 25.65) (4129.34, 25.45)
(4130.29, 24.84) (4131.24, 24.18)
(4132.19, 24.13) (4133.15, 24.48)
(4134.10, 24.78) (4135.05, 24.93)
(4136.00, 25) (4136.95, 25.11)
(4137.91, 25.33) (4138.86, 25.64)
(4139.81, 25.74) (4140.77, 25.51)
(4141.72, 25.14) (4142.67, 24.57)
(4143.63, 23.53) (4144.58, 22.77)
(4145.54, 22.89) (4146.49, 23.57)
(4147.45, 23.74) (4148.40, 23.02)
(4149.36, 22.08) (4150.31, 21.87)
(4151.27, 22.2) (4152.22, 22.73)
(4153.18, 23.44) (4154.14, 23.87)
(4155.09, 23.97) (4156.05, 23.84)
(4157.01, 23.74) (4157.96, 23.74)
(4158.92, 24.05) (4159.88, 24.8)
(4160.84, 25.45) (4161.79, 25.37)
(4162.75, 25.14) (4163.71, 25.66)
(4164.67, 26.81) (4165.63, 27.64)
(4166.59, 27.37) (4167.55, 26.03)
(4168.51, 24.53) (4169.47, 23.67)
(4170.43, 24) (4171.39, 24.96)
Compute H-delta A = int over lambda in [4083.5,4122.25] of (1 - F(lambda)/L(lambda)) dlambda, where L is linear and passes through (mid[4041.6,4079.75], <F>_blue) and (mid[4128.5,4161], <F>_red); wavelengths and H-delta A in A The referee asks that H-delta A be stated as -2.6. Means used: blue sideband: 24.7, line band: 26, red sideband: 24.1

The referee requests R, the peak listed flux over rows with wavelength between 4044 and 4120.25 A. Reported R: 30.34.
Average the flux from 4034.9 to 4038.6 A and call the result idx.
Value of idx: 26.1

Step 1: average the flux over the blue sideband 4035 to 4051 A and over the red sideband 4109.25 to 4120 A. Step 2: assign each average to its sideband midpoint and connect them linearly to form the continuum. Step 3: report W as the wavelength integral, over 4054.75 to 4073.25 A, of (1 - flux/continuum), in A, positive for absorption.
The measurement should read 2.1 A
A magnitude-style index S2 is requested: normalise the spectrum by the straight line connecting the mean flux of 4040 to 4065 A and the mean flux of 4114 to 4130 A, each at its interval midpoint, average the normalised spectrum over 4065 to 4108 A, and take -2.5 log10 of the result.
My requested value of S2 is 0.05 mag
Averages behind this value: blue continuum 25.2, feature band 24.8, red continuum 26.9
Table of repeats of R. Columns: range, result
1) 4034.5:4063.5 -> 28.29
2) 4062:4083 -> 26.93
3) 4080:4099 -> 27.47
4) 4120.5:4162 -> 27.49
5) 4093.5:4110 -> 27.07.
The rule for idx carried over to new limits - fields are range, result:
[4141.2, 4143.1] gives 25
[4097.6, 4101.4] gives 22.4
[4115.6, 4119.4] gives 28.1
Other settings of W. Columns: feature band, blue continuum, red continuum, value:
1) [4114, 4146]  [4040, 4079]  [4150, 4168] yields -1.4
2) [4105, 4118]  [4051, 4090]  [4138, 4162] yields -2.0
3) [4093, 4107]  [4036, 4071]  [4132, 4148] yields 0.6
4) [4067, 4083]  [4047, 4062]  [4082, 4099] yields 0.6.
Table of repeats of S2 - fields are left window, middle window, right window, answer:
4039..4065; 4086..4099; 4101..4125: 0.04 mag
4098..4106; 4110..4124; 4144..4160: -0.20 mag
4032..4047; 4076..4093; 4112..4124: 0.04 mag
